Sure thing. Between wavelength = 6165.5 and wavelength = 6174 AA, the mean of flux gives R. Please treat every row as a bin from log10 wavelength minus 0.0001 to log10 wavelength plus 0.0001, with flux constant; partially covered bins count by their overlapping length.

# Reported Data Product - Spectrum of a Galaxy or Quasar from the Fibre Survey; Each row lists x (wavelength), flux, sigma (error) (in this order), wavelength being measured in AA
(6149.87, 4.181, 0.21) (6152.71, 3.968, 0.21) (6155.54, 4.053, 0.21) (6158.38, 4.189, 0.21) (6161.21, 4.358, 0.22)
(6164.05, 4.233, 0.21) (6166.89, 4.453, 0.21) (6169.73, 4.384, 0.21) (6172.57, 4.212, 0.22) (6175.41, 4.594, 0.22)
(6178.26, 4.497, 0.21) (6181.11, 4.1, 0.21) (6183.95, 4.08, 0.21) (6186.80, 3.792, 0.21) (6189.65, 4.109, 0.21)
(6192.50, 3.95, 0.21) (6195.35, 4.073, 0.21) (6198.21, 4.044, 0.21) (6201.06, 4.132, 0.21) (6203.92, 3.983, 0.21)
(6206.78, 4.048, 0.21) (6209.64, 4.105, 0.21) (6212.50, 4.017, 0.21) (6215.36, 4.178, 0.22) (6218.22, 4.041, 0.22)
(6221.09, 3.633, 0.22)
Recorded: 4.35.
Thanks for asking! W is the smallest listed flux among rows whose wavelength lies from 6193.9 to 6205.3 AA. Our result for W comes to 3.983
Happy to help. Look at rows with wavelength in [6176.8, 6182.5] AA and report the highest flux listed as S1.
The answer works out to 4.497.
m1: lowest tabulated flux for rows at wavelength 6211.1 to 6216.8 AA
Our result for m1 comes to 4.017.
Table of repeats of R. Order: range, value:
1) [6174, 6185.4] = 4.31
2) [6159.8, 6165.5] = 4.29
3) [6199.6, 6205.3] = 4.06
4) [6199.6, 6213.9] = 4.06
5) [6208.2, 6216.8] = 4.1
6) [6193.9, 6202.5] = 4.08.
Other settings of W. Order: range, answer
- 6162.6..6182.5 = 4.1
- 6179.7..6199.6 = 3.792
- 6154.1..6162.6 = 4.053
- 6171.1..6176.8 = 4.212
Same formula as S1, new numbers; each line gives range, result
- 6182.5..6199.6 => 4.109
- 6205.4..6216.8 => 4.178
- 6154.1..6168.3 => 4.453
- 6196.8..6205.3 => 4.132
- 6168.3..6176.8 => 4.594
